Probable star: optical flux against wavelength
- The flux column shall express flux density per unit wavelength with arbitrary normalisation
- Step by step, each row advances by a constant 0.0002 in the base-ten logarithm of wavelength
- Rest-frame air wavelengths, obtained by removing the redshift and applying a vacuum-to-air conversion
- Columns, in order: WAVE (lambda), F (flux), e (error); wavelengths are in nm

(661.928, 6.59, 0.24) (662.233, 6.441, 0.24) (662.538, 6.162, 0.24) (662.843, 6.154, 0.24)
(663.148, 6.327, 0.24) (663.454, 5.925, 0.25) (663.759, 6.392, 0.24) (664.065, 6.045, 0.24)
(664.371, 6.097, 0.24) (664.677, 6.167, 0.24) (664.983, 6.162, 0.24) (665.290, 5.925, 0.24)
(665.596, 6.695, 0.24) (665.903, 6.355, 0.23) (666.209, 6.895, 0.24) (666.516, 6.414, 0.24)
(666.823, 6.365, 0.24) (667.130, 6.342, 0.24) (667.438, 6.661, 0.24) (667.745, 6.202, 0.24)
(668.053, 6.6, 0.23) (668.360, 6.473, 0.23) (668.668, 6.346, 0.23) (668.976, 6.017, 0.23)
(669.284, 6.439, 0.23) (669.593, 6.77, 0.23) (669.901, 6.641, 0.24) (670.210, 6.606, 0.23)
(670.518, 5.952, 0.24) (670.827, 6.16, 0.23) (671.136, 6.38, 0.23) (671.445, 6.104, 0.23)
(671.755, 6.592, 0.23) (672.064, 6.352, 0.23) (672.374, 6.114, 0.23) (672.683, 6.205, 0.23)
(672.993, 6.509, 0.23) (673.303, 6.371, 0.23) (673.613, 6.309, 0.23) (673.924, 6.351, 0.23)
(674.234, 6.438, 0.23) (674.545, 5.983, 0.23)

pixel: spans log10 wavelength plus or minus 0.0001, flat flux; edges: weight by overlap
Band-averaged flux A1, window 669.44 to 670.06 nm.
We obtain 6.7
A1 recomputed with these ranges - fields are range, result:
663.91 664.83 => 6.1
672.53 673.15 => 6.36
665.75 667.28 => 6.48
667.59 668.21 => 6.41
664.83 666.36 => 6.41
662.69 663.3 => 6.25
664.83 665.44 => 6.04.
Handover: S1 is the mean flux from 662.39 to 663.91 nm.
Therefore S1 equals 6.19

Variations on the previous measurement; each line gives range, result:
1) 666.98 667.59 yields 6.49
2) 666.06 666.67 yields 6.65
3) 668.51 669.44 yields 6.26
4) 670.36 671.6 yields 6.15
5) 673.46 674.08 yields 6.33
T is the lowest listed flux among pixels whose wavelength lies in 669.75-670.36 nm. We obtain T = 6.606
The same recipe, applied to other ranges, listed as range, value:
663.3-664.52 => 5.925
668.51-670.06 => 6.017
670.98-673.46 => 6.104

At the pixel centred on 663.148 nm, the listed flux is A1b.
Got 6.327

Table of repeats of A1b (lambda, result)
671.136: 6.38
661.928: 6.59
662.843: 6.154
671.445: 6.104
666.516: 6.414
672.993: 6.509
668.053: 6.6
